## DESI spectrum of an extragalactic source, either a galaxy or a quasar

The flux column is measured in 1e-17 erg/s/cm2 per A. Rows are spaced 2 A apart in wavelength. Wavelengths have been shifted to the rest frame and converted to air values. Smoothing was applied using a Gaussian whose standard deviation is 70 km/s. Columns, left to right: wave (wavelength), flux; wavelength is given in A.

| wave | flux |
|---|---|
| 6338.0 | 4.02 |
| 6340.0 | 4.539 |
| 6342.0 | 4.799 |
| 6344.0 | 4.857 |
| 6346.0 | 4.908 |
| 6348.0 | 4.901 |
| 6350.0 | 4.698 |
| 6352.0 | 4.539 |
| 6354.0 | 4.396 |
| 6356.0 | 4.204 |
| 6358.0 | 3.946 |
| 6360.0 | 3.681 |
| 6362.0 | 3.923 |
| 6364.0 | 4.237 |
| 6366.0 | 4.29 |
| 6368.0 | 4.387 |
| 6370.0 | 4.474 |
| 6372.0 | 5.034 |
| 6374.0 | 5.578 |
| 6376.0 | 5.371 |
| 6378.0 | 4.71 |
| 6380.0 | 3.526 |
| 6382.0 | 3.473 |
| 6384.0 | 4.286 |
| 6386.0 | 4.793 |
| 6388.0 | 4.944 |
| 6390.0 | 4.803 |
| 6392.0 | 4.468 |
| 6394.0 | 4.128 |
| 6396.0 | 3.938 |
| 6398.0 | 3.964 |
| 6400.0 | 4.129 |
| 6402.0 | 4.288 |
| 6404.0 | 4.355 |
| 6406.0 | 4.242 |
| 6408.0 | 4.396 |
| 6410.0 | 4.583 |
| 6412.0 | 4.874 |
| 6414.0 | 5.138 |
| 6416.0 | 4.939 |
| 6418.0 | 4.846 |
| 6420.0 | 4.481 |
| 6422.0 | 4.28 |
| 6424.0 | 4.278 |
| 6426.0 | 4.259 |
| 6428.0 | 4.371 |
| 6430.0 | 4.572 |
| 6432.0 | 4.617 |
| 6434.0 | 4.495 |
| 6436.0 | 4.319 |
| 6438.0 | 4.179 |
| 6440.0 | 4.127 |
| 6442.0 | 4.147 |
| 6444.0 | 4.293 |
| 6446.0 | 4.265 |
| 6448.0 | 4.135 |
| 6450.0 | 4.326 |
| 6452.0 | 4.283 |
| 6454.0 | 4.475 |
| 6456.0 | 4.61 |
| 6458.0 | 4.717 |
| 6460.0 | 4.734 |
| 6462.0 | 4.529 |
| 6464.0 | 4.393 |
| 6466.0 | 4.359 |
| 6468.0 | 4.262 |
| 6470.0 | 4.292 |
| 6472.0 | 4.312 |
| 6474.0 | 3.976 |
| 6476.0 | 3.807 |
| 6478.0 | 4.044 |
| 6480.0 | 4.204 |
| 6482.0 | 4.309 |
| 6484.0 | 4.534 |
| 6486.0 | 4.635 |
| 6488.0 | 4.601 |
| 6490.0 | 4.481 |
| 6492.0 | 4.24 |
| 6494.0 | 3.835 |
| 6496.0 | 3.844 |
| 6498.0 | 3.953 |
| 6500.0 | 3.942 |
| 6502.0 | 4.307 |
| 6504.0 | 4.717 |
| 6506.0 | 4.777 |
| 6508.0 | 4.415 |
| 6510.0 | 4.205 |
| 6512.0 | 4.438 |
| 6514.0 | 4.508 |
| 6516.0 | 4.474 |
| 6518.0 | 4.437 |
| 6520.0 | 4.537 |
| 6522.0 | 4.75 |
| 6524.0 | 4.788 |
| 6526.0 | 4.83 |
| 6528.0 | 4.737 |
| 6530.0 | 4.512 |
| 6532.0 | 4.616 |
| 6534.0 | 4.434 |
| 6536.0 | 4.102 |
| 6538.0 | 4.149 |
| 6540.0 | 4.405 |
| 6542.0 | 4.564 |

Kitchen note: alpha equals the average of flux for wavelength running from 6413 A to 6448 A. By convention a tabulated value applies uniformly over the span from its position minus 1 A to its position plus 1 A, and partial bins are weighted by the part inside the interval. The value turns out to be 4.44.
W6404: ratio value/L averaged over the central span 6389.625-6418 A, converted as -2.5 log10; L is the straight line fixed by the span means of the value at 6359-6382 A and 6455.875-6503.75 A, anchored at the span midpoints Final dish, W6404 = -0.02 mag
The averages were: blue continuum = 4.43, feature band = 4.45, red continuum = 4.29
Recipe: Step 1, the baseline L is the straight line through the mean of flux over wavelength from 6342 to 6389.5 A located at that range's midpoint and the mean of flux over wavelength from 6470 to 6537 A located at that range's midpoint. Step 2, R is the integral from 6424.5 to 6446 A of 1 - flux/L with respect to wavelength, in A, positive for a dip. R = 0.5 A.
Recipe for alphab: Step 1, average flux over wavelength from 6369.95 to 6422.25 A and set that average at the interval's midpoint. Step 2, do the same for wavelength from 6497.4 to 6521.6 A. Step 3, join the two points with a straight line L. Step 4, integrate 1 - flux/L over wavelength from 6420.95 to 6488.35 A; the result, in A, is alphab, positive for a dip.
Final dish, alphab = 1.8 A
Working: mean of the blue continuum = 4.52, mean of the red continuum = 4.41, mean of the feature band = 4.34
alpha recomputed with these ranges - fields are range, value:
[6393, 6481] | 4.36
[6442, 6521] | 4.34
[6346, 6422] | 4.46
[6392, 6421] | 4.45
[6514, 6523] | 4.54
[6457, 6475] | 4.4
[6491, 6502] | 3.99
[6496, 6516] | 4.34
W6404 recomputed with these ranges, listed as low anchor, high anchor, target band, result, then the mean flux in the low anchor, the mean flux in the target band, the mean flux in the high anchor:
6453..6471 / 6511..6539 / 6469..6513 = 0.058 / 4.49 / 4.27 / 4.52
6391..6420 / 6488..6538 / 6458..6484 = 0.032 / 4.45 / 4.3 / 4.41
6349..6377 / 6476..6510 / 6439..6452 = 0.035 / 4.48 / 4.22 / 4.28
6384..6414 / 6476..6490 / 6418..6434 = -0.007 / 4.44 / 4.44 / 4.35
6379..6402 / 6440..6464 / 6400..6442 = -0.038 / 4.23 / 4.47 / 4.4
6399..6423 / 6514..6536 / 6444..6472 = 0.038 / 4.55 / 4.41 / 4.58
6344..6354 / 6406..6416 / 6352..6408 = 0.088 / 4.73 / 4.36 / 4.72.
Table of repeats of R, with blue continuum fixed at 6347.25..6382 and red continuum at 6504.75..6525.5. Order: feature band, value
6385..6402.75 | 0.27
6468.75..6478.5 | 0.91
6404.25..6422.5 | -0.70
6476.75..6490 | 0.40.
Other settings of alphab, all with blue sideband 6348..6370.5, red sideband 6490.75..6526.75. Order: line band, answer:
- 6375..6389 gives -0.5 A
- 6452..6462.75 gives -0.6 A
